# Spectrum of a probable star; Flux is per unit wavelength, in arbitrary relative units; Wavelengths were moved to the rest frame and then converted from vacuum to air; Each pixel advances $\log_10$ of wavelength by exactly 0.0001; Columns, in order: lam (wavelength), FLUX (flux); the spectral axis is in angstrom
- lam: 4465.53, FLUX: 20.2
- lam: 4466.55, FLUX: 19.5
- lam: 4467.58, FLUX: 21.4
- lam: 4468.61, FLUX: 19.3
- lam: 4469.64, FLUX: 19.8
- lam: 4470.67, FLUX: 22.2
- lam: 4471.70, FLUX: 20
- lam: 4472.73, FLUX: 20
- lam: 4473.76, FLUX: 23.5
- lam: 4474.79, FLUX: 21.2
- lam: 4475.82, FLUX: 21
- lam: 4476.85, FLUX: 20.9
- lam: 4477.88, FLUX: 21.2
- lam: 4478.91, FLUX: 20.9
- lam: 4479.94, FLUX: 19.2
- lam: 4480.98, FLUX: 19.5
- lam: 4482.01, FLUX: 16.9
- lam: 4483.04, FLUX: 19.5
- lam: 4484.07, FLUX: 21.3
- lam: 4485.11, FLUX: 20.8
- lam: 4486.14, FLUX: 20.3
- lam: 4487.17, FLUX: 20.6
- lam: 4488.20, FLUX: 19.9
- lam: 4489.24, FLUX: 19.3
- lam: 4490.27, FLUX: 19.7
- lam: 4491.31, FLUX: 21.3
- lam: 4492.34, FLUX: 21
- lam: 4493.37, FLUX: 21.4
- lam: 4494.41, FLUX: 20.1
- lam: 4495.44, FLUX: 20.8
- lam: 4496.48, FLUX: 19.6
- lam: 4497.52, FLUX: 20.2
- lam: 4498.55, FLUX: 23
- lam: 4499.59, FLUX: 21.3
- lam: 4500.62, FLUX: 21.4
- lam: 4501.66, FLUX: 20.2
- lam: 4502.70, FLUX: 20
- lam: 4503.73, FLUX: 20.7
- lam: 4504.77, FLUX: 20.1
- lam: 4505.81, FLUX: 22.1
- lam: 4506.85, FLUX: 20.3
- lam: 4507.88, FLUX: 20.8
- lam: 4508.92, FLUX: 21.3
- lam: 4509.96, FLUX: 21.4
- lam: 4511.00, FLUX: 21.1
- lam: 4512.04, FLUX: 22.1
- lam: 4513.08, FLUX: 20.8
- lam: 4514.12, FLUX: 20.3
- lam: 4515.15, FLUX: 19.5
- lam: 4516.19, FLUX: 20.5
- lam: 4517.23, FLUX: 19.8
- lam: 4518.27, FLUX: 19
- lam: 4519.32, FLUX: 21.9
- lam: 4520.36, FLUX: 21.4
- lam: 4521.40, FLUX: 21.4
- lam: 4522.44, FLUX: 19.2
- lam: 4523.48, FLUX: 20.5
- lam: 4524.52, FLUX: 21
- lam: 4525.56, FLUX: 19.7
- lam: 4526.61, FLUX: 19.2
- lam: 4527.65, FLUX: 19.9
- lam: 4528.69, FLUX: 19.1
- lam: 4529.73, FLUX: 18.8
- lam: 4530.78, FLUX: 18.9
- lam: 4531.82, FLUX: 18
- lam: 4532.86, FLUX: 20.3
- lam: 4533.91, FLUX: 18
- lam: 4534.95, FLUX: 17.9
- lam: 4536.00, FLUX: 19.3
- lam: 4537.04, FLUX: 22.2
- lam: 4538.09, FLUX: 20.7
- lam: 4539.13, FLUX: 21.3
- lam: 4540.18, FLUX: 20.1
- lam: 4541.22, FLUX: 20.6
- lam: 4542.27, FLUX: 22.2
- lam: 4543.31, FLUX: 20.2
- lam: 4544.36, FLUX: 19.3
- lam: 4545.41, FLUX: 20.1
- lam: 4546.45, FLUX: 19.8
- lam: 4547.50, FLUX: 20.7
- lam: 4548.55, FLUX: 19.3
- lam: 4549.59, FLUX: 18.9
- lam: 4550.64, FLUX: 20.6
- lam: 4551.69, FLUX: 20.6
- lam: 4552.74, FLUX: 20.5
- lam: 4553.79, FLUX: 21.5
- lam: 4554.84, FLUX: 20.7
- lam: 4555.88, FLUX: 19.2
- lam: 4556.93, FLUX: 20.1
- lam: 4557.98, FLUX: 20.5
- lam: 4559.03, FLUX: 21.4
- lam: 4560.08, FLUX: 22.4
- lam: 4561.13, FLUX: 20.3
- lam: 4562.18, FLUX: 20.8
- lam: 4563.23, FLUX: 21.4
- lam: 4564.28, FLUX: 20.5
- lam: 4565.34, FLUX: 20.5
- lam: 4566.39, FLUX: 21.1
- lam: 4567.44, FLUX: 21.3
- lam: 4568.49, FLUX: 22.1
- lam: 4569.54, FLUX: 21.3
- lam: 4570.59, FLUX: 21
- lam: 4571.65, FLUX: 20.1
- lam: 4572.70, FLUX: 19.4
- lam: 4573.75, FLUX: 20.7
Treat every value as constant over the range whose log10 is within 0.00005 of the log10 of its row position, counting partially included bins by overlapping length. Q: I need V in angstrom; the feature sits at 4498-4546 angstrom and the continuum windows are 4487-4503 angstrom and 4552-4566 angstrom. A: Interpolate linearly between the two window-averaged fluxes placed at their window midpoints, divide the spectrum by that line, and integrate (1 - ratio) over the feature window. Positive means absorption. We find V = 0.7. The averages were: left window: 20.6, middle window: 20.4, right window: 20.7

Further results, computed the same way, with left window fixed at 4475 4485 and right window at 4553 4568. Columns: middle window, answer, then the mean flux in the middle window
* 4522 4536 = 0.9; 19.3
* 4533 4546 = 0.3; 20.2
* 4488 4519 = -0.5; 20.6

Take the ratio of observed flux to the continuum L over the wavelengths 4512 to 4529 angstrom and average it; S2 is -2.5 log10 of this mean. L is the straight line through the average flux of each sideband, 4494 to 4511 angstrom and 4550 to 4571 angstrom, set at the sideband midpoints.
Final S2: 0.03 mag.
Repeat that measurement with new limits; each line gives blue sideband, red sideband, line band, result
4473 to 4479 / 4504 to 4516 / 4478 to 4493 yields 0.064 mag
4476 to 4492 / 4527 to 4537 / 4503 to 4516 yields -0.070 mag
